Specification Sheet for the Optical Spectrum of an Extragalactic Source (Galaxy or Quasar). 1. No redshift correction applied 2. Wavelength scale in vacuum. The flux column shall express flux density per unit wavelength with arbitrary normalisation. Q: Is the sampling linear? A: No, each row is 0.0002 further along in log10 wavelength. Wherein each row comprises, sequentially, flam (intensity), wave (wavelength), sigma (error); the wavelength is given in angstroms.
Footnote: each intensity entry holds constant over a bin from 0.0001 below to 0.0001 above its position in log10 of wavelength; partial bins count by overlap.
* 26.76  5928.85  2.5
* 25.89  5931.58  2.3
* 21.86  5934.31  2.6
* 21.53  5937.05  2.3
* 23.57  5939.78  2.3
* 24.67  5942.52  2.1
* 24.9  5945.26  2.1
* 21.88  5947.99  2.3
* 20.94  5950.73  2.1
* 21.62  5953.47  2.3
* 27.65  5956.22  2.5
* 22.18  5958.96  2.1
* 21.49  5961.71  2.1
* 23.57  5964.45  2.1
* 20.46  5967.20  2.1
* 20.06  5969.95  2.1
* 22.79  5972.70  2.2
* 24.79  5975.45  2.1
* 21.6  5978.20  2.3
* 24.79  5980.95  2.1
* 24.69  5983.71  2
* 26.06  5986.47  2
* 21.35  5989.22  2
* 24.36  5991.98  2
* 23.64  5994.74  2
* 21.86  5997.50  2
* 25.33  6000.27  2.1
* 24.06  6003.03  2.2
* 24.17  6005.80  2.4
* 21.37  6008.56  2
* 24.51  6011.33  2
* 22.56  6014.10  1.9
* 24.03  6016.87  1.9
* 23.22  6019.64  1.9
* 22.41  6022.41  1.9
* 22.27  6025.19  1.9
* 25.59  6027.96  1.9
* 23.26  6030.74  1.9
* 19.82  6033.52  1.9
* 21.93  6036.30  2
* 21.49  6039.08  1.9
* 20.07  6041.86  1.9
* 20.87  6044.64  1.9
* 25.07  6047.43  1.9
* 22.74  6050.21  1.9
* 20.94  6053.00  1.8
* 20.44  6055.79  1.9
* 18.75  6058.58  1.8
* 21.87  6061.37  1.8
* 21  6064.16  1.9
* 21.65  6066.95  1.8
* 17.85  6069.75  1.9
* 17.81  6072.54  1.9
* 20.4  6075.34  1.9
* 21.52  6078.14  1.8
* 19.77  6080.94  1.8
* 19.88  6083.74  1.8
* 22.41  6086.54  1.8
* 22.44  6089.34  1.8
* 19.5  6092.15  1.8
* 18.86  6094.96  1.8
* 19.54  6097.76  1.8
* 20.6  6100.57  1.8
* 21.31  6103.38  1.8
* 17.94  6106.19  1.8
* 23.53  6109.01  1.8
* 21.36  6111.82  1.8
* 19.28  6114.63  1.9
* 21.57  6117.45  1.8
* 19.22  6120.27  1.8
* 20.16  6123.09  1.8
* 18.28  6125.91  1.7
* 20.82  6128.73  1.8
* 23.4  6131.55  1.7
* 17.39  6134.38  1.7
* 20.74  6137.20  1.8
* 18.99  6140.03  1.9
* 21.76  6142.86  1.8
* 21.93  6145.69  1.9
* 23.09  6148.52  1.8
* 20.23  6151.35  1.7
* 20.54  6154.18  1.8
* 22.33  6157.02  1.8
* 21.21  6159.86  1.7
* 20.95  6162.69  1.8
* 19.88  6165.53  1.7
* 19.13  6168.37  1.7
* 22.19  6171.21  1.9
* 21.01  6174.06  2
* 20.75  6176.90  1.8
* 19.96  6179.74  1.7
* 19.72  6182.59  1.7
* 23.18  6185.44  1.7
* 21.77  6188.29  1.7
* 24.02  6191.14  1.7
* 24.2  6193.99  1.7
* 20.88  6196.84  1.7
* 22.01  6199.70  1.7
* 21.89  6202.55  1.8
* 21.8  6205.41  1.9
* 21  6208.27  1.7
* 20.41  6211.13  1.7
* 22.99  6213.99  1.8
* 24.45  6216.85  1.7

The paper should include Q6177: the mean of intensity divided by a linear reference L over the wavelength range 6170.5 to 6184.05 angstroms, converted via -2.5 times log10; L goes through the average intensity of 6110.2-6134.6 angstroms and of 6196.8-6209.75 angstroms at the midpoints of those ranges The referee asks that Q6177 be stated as 0.027 mag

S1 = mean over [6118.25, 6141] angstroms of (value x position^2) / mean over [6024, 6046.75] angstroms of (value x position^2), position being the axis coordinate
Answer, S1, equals 0.93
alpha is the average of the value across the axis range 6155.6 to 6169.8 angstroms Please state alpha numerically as 20.7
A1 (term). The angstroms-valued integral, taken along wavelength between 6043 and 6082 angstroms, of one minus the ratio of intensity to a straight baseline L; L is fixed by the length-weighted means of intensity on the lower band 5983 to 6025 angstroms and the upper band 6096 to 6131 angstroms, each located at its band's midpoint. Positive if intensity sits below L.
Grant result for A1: 1.9 angstroms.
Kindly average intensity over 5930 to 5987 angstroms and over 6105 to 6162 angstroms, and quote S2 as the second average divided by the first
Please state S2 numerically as 0.9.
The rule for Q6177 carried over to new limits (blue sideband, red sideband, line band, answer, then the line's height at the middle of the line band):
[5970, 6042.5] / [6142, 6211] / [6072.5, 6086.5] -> 0.106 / 22.4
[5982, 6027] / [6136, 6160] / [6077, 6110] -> 0.077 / 22.1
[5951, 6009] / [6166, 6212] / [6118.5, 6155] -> 0.071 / 21.9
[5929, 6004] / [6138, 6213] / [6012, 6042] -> 0.008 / 22.7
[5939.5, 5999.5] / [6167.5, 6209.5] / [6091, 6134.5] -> 0.096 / 22.1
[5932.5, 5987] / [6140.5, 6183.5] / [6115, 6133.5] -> 0.049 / 21.3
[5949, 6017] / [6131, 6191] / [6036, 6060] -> 0.052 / 22.4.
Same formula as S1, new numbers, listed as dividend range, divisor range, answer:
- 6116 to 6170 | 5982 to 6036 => 0.92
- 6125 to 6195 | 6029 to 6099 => 1.05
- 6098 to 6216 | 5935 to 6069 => 0.98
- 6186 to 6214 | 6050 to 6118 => 1.12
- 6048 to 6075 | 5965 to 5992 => 0.91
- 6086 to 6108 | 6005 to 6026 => 0.90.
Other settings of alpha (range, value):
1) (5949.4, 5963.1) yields 22.8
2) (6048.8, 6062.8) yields 21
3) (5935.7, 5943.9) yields 23.3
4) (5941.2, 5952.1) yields 23.1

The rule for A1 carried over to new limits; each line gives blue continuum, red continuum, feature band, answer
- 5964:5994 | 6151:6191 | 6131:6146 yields 0.7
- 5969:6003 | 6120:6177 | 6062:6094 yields 2.2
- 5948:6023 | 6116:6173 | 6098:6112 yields 0.3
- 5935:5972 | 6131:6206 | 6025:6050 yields -0.2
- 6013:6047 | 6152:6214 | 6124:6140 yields 1.2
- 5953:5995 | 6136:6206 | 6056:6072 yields 1.6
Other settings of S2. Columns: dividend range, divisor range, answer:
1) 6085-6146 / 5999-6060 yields 0.91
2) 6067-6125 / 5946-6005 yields 0.88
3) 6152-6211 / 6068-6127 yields 1.06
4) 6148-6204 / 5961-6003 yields 0.92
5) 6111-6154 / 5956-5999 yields 0.89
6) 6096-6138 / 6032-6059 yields 0.95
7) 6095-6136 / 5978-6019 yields 0.86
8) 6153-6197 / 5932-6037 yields 0.93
